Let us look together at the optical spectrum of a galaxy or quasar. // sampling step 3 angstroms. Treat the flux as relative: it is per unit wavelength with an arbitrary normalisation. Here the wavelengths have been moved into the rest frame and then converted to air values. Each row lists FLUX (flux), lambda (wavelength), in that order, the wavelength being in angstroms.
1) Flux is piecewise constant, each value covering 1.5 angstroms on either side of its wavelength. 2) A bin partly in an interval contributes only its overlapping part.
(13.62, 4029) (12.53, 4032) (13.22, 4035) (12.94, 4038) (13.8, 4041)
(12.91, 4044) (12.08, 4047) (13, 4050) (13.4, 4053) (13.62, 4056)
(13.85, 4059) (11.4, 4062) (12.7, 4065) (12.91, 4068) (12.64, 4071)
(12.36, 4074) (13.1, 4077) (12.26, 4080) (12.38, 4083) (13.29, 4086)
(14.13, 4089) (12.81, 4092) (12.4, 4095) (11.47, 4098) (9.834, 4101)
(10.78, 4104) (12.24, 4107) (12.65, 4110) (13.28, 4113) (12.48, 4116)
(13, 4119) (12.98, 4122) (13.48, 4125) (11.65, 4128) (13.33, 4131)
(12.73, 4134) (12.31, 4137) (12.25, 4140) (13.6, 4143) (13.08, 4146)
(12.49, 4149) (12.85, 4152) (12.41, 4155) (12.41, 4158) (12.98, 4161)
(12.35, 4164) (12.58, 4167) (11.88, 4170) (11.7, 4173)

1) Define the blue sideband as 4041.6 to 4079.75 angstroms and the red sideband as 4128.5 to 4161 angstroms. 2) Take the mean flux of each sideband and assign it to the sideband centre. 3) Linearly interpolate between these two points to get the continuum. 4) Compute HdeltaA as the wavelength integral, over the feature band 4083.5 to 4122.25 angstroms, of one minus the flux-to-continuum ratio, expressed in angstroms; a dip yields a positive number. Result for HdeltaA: 1.2 angstroms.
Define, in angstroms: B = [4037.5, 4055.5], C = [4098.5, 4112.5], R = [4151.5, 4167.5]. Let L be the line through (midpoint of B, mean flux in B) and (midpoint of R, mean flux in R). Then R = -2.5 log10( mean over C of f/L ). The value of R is 0.12 mag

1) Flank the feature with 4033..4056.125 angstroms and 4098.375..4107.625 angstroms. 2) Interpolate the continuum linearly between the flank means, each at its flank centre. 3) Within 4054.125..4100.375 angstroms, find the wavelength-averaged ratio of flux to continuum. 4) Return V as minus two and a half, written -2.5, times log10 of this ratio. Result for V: -0.076 mag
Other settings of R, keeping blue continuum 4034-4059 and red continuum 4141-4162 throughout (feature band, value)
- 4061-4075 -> 0.06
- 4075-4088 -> 0.02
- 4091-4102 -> 0.12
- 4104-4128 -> 0.02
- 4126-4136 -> 0.02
